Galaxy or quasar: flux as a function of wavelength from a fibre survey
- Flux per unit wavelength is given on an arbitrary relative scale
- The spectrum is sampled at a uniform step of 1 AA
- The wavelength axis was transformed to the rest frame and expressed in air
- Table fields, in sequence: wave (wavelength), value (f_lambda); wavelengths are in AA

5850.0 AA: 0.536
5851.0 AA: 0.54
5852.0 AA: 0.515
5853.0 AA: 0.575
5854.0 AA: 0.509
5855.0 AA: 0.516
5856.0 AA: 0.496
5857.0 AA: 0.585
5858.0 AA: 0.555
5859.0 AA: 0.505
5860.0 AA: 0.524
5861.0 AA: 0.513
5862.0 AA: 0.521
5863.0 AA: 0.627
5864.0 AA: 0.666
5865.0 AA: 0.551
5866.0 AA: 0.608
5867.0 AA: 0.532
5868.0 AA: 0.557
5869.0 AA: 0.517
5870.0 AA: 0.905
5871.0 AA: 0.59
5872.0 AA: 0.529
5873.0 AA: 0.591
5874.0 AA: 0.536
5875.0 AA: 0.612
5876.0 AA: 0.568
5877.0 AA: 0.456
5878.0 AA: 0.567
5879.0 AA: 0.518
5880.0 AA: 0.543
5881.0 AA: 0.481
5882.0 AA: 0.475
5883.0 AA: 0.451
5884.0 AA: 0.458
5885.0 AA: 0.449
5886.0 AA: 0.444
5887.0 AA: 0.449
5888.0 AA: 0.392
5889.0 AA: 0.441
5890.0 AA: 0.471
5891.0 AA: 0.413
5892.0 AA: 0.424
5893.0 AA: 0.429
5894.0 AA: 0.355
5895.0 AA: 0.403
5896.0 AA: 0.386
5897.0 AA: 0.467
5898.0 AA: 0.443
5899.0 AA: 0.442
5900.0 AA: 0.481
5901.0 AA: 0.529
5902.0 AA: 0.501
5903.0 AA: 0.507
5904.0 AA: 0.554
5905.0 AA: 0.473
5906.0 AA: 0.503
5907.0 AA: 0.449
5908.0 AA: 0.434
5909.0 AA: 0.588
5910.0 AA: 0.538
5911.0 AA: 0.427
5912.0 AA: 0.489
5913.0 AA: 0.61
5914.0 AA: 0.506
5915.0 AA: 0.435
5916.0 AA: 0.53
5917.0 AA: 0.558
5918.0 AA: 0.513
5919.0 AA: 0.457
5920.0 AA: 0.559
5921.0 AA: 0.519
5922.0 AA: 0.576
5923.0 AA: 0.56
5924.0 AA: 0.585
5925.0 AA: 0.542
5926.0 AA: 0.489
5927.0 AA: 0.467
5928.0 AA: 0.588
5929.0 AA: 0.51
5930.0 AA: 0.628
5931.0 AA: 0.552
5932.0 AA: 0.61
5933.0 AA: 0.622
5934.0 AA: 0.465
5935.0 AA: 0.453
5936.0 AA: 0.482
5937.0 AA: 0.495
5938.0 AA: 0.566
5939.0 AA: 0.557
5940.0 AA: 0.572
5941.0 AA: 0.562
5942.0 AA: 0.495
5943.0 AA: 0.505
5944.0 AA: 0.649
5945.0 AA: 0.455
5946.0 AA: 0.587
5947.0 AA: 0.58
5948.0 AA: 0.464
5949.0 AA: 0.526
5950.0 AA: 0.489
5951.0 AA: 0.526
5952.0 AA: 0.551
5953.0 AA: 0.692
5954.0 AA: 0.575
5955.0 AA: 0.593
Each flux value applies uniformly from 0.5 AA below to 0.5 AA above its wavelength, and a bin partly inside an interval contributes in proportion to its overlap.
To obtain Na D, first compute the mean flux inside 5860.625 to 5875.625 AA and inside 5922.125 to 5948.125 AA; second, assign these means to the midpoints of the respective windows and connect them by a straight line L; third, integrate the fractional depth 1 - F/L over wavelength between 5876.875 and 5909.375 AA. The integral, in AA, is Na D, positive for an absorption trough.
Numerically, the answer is 6.06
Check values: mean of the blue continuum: 0.591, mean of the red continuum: 0.542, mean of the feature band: 0.466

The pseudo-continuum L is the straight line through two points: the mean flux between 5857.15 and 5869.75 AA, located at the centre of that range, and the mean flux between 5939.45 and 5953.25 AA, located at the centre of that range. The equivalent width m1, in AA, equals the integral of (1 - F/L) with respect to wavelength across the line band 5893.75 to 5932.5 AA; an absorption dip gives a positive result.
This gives 3.1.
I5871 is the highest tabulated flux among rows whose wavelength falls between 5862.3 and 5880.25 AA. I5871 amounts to 0.905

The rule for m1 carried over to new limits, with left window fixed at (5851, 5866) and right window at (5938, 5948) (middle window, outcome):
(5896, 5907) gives 1.30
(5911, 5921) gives 0.64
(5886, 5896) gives 2.36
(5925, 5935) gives 0.09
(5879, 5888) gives 1.33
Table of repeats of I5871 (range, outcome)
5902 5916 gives 0.61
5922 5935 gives 0.628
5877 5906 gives 0.567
